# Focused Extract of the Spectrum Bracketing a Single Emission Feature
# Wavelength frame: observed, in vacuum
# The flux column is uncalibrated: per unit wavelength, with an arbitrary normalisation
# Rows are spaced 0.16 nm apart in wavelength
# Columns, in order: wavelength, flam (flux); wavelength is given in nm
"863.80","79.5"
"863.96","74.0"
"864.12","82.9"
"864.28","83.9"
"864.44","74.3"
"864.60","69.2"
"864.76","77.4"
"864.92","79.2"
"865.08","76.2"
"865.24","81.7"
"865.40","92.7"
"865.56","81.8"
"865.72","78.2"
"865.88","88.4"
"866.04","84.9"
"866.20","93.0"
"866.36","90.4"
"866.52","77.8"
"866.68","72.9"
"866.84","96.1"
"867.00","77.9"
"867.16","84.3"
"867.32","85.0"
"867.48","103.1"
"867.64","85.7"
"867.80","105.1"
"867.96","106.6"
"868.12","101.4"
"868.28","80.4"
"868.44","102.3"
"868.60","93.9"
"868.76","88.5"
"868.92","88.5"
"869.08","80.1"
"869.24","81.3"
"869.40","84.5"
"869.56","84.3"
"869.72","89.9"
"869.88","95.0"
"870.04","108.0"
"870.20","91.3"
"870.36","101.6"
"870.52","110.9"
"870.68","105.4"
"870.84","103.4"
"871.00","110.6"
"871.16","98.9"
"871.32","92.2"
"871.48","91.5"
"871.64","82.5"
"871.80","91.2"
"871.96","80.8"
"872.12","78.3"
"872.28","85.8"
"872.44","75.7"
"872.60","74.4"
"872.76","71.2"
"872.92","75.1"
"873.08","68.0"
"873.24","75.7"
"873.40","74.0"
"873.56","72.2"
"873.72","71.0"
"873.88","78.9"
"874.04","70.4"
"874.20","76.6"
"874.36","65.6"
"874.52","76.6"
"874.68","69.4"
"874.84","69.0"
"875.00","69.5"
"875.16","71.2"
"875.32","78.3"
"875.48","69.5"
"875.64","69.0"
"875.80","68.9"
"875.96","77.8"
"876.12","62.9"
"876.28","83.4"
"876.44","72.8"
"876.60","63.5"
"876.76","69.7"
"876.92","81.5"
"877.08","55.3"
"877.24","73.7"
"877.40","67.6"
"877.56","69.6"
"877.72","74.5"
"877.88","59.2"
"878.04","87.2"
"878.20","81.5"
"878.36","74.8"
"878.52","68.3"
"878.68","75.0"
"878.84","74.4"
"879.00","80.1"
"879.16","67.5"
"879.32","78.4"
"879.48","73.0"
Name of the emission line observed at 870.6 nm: [N II] 6583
